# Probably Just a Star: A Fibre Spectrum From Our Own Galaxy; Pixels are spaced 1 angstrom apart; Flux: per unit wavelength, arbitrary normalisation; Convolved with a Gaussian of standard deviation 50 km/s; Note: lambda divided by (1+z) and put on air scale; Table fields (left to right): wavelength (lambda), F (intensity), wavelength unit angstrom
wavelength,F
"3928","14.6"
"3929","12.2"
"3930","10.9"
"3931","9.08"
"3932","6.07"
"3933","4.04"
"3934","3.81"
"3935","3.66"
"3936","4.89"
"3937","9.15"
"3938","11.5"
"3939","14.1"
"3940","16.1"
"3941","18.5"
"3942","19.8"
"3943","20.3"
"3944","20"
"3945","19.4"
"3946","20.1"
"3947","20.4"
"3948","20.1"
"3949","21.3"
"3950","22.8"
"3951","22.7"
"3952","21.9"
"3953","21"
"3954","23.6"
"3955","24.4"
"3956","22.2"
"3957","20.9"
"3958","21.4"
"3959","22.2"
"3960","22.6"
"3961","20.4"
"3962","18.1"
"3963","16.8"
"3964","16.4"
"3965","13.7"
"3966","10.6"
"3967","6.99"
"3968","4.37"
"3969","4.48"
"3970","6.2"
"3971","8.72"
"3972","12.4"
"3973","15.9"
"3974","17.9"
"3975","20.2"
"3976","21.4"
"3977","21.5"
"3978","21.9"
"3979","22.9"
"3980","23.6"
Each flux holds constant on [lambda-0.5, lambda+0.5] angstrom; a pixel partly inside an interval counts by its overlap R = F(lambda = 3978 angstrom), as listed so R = 21.9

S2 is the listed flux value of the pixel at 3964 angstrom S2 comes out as 16.4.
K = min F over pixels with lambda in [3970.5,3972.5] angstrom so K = 8.72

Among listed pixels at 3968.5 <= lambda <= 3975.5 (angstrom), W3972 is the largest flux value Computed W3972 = 20.2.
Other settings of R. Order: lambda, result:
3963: 16.8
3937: 9.15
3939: 14.1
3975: 20.2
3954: 23.6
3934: 3.81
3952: 21.9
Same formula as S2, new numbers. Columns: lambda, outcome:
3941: 18.5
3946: 20.1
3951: 22.7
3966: 10.6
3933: 4.04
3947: 20.4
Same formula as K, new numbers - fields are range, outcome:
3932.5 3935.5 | 3.66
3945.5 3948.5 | 20.1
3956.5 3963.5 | 16.8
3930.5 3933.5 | 4.04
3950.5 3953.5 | 21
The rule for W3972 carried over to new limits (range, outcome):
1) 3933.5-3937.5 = 9.15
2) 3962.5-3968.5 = 16.8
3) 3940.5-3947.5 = 20.4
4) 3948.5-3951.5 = 22.8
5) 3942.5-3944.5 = 20.3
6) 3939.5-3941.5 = 18.5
